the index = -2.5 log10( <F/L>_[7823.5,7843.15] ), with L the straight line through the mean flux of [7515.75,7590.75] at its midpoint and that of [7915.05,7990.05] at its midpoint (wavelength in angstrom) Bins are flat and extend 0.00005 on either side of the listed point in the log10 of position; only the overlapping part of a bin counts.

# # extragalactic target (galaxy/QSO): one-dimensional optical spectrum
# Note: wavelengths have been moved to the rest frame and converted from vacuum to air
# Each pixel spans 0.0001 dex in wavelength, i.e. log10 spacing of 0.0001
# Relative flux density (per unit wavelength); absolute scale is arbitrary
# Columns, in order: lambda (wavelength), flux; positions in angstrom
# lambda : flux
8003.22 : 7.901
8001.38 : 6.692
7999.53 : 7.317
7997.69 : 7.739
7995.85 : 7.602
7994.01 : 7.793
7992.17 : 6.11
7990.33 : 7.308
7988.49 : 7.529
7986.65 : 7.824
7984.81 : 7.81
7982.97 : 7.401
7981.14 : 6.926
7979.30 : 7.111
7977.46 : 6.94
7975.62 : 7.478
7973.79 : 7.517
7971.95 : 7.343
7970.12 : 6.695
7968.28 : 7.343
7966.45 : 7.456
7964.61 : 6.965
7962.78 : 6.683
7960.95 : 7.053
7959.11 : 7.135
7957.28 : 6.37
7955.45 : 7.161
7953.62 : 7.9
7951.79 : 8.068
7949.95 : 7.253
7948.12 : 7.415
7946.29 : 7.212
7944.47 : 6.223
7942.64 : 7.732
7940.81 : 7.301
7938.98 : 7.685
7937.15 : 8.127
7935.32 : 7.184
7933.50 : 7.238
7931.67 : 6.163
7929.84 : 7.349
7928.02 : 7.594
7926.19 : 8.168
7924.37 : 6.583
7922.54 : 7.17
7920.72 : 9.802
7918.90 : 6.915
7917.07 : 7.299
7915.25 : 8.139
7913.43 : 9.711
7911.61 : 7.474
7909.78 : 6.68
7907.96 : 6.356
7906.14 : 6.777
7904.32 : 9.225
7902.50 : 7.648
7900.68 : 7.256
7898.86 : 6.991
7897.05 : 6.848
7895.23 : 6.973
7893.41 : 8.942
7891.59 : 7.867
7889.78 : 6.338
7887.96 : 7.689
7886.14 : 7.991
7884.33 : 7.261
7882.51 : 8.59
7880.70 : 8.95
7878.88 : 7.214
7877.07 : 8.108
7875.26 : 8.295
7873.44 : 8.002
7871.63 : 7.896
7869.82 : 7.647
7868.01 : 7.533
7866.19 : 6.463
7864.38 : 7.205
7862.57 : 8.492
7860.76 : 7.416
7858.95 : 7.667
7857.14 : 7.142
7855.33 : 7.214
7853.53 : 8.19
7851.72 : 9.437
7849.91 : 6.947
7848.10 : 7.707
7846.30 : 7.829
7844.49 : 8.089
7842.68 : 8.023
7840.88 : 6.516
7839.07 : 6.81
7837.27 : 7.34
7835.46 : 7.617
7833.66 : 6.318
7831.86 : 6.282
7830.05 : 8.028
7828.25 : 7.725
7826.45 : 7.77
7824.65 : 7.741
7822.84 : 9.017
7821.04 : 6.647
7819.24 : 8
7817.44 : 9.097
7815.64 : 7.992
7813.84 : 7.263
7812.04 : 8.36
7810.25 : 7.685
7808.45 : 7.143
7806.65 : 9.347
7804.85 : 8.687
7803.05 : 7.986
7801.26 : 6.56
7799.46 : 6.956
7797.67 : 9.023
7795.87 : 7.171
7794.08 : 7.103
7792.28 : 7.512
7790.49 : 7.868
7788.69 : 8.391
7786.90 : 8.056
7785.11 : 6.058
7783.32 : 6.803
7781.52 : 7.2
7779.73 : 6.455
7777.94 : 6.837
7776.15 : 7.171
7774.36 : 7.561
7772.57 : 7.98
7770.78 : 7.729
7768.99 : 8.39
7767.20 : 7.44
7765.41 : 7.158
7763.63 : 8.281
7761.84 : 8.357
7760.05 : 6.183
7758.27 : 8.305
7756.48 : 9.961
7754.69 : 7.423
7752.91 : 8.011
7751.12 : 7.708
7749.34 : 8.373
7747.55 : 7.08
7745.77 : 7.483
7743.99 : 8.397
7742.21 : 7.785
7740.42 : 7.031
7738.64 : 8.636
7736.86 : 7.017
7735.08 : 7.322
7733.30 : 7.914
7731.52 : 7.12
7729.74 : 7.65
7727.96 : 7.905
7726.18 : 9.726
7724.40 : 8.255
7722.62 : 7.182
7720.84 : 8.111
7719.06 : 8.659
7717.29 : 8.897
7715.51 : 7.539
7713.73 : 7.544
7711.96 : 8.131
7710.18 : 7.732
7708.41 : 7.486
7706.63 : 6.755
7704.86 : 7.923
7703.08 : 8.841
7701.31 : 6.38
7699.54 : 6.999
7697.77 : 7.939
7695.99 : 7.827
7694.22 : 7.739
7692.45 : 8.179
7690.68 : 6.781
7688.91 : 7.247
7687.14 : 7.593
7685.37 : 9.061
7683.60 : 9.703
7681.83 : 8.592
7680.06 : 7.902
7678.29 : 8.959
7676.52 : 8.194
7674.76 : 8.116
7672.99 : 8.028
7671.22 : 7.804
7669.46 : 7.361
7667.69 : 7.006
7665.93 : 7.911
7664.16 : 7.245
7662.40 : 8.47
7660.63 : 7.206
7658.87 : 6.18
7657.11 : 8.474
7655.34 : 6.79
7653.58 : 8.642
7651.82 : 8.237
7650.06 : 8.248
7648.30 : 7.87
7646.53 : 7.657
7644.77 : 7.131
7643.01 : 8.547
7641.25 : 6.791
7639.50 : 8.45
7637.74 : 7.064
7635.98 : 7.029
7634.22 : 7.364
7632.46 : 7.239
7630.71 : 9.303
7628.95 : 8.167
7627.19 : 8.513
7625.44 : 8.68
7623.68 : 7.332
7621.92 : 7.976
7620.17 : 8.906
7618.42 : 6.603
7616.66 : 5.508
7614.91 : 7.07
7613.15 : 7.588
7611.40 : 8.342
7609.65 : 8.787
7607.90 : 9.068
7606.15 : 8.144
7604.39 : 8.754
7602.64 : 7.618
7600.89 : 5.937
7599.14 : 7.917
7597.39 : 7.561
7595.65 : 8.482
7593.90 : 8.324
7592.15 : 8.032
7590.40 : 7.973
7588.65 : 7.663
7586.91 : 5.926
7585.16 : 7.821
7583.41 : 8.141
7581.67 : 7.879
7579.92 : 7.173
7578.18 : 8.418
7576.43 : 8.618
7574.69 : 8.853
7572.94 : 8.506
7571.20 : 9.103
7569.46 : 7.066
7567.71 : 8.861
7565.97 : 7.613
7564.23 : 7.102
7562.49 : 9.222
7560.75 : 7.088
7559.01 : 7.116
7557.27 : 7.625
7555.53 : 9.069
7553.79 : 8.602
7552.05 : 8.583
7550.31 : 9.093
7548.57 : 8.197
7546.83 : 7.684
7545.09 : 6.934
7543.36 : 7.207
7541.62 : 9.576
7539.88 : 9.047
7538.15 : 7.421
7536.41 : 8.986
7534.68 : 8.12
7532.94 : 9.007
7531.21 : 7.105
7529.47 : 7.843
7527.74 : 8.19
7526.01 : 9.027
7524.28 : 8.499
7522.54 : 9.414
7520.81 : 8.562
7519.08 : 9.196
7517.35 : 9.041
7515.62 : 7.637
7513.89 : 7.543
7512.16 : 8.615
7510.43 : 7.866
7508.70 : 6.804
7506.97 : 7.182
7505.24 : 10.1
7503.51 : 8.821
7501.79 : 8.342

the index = 0.04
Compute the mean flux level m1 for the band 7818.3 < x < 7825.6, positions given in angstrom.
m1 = 7.85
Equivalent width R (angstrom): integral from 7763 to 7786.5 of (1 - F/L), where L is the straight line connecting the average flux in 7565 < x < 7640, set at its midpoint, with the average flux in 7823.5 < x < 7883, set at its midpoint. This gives 1.2 angstrom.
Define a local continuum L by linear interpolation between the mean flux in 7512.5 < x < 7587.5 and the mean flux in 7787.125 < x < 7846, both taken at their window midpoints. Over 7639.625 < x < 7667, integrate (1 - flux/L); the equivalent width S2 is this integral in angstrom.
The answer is 0.99 angstrom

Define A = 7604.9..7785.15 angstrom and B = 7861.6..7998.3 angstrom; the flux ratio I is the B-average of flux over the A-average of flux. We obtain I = 0.96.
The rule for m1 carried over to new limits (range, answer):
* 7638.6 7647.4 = 7.72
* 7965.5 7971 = 7.16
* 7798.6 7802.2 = 6.78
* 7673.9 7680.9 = 8.3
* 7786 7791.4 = 8.11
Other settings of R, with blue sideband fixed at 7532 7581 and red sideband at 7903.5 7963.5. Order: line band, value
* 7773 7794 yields 1.3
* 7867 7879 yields -0.5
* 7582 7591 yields 0.7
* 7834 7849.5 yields 0.4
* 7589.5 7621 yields 1.2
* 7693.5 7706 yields 0.4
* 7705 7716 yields 0.5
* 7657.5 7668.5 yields 0.8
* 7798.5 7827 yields -0.8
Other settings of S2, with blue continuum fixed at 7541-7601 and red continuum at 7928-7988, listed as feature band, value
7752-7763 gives -0.6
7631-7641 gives 0.5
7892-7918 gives -0.8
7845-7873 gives -0.8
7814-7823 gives -0.6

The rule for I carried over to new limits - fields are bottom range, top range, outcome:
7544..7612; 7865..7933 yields 0.95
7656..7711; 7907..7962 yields 0.95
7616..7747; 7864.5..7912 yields 0.97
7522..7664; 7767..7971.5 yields 0.95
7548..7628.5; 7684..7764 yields 0.98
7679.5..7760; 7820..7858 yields 0.96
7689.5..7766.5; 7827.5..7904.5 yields 0.97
